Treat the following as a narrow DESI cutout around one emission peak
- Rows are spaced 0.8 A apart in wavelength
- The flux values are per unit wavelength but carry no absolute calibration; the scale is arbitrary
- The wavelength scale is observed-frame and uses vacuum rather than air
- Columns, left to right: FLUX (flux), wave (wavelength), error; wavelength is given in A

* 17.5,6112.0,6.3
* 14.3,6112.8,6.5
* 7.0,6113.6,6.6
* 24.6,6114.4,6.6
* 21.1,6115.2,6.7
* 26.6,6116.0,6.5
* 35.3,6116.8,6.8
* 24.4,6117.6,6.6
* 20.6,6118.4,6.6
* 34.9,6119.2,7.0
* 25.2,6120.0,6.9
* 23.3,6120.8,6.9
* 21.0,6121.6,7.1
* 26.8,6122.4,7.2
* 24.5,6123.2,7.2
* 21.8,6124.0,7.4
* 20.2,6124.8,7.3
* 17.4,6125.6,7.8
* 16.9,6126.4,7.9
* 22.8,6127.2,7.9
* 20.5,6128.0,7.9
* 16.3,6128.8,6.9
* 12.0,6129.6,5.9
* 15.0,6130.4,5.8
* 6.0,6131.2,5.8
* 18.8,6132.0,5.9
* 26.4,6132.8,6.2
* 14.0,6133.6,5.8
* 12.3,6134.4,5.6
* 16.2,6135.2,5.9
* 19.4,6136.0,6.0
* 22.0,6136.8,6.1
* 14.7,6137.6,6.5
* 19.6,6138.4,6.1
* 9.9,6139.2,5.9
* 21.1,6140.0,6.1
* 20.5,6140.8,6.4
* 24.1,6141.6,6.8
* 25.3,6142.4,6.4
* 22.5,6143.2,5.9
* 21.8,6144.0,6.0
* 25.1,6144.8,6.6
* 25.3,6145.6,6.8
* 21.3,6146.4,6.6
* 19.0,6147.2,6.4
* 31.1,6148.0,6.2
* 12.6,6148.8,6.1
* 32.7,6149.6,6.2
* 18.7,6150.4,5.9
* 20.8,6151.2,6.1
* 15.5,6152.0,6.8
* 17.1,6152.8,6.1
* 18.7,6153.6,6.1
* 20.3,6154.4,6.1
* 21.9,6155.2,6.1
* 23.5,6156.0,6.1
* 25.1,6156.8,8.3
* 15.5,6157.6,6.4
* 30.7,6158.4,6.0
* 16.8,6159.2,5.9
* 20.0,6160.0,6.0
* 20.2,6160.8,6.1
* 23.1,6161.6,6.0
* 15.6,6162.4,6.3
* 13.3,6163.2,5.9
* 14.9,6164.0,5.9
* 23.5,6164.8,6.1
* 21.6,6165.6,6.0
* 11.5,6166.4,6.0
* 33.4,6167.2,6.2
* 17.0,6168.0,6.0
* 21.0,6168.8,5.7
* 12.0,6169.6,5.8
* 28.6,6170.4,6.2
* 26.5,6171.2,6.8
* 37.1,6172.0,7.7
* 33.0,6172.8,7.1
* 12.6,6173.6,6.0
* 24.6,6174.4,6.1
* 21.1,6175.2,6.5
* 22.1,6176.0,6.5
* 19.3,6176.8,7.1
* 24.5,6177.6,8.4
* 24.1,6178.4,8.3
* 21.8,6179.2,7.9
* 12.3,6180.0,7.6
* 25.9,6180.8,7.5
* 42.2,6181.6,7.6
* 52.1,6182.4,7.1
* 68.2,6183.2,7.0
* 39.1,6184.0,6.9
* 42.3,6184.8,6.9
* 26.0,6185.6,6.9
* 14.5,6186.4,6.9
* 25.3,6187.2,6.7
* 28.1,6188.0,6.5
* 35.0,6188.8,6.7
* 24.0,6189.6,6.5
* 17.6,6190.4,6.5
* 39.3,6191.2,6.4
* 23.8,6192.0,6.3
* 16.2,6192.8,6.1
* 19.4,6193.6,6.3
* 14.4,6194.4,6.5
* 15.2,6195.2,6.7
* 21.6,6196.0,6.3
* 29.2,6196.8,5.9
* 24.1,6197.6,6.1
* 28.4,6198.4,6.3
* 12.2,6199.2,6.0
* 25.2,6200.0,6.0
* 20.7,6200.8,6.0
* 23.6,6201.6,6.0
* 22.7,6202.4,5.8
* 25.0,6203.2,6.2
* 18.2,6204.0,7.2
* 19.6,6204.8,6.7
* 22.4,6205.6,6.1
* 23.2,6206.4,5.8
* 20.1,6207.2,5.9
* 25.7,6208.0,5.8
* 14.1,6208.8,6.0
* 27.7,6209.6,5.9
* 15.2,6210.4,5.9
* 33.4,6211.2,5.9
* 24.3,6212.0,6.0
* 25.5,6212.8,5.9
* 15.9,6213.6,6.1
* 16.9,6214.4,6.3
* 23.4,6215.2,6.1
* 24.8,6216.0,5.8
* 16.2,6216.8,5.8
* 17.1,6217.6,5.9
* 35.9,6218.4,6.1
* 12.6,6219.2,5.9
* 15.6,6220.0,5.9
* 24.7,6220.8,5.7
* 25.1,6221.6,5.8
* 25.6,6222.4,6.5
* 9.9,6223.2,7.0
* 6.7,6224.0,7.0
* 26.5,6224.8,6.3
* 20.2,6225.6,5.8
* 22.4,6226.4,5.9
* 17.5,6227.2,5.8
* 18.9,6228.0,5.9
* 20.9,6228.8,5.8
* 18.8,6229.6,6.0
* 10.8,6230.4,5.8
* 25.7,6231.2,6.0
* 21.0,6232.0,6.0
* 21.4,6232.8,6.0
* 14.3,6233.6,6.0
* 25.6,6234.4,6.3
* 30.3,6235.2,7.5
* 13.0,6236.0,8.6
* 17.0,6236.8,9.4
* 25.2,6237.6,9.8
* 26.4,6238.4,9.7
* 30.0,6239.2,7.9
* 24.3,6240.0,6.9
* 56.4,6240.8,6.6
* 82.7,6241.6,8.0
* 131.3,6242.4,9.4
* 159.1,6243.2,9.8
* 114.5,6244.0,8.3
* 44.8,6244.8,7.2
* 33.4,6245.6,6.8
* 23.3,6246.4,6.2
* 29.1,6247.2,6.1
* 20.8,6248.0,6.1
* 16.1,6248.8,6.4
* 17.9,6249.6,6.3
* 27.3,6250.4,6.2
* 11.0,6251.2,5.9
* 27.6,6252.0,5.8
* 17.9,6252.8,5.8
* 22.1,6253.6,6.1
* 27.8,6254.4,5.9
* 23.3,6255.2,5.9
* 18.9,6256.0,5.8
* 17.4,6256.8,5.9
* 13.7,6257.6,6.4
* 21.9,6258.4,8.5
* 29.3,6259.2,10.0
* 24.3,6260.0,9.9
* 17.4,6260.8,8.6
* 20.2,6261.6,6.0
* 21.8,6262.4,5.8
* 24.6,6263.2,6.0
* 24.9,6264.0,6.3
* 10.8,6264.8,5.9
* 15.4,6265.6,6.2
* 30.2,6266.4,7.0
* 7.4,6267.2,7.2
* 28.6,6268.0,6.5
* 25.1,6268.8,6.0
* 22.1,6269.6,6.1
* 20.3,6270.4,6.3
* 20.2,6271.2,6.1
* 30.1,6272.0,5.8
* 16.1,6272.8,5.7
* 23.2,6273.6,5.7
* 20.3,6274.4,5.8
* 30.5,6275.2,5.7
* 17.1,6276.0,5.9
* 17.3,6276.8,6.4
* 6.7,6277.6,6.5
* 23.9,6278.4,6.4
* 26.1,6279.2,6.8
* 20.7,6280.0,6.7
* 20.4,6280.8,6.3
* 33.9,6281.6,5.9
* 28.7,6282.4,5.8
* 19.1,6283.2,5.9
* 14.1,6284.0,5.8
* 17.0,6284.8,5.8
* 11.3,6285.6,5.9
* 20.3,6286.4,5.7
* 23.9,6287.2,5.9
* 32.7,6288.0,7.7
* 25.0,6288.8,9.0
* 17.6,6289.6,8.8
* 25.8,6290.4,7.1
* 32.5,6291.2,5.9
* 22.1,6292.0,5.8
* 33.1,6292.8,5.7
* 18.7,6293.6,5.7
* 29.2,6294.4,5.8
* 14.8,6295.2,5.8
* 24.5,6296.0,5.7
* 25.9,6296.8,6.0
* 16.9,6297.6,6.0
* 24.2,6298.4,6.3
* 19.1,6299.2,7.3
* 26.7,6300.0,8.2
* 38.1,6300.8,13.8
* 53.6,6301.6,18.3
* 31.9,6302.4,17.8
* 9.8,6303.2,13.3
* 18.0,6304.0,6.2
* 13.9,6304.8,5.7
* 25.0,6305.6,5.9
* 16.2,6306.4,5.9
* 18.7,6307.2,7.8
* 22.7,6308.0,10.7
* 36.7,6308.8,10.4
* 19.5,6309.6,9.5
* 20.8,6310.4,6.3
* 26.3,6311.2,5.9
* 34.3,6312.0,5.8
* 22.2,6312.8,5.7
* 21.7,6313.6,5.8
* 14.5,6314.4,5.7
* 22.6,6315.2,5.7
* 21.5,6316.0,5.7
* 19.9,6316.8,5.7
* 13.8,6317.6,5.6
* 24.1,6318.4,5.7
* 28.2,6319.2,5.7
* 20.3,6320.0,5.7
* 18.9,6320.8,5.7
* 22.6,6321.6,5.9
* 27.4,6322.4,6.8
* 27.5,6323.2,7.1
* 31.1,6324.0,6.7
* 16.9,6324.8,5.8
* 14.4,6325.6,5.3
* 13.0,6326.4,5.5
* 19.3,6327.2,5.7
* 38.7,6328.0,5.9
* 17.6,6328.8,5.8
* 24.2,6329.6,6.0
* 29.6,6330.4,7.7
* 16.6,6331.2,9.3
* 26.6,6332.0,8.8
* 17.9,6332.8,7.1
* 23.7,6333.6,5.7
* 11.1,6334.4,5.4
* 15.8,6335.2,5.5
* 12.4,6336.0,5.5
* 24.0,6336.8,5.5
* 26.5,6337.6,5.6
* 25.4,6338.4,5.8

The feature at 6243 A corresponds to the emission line [O III] 5007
